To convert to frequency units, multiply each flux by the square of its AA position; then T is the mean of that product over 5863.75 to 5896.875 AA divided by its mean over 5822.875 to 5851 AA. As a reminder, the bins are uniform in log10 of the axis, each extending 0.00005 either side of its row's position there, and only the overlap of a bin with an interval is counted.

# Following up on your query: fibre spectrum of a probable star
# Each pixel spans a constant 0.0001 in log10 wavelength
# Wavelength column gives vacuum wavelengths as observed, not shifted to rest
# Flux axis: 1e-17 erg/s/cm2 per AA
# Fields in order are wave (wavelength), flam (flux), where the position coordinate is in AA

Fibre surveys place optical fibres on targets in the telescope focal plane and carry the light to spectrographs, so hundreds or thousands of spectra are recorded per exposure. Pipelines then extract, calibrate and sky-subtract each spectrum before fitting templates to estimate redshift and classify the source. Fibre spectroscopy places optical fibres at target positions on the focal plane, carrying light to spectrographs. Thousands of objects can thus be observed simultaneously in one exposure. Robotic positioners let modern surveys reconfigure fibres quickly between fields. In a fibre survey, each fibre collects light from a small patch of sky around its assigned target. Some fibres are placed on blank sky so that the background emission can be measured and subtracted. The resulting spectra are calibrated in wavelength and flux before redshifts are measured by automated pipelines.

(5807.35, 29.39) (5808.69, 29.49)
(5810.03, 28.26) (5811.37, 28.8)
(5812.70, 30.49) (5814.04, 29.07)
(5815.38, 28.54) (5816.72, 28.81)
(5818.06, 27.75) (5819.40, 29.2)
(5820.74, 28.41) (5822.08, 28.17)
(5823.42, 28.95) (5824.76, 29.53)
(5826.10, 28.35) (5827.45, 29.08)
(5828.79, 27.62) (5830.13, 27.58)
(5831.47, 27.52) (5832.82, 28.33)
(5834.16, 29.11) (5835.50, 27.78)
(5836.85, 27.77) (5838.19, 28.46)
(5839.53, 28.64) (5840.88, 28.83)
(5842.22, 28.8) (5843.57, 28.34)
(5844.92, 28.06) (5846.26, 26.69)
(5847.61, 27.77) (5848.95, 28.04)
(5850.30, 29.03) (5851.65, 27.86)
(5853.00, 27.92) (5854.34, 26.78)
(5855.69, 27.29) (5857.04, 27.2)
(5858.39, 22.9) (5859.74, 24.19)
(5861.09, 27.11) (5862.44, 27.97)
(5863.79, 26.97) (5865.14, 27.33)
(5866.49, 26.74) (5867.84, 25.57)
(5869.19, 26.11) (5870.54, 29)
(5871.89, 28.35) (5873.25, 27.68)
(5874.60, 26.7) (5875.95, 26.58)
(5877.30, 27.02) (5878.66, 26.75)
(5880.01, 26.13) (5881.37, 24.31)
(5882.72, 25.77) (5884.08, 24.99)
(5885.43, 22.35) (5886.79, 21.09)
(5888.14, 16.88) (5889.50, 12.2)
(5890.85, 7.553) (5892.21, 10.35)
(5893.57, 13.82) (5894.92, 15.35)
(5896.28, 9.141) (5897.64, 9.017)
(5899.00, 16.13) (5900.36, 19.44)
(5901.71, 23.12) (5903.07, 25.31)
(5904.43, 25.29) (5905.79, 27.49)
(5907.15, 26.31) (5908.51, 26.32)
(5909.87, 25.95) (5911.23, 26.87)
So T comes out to 0.8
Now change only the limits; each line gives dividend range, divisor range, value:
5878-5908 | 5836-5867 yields 0.72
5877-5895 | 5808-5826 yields 0.69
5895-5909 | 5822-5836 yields 0.74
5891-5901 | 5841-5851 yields 0.47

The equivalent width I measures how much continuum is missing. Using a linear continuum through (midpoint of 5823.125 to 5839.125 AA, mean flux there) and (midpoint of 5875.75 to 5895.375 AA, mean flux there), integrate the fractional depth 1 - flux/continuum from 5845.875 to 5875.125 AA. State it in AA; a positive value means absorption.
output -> -4.1 AA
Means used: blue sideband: 28.3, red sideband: 20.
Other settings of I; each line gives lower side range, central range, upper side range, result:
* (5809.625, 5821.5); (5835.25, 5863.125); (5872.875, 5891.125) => -1.8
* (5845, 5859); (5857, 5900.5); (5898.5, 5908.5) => 6.0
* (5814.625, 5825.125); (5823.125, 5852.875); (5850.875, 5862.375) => -0.7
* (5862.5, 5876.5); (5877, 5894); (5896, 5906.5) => 2.8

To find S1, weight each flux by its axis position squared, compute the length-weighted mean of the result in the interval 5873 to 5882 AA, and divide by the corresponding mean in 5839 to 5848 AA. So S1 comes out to 0.9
